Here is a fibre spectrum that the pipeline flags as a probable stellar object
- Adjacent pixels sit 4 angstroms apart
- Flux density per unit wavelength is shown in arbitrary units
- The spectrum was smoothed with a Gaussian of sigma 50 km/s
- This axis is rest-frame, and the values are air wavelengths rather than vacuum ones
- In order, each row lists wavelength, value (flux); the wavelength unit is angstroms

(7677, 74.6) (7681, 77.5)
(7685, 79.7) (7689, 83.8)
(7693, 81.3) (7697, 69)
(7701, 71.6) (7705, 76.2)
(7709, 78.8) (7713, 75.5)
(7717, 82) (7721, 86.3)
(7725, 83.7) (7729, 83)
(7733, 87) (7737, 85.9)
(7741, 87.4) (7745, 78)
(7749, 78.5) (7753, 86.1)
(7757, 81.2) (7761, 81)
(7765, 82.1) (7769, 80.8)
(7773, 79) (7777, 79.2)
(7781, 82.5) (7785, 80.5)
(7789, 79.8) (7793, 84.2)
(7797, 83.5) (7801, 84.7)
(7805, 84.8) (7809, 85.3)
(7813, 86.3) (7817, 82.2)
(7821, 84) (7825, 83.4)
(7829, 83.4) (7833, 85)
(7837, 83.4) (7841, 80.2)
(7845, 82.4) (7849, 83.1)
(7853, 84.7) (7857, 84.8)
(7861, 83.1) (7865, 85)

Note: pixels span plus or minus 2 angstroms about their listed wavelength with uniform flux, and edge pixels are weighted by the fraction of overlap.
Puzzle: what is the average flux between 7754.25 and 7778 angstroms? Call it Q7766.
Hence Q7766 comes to 80.8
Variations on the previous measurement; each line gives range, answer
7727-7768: 83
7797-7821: 84.5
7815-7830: 83.2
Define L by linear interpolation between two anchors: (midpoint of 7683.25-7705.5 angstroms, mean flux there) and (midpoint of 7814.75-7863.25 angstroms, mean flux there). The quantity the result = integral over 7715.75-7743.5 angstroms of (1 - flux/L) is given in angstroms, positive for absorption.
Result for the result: -2.29 angstroms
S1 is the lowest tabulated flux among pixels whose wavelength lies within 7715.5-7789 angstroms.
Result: 78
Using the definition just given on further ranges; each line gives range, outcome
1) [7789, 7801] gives 79.8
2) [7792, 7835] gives 82.2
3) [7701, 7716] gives 71.6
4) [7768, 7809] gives 79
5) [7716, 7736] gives 82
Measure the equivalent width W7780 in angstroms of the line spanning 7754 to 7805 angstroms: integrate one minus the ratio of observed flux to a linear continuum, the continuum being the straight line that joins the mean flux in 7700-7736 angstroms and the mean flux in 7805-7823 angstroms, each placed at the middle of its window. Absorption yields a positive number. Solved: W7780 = 0.9 angstroms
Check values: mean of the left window 80.9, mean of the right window 84.5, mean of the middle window 81.8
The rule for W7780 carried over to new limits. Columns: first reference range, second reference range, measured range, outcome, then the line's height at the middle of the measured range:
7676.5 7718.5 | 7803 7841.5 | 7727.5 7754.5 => -1.4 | 79.6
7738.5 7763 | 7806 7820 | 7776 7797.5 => 0.5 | 83.5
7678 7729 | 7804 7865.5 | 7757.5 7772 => 0.0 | 81.2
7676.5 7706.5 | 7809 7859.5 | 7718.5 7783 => -2.4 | 79.7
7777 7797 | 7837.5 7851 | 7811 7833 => -0.6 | 81.9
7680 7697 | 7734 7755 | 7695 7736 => 1.0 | 81.3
